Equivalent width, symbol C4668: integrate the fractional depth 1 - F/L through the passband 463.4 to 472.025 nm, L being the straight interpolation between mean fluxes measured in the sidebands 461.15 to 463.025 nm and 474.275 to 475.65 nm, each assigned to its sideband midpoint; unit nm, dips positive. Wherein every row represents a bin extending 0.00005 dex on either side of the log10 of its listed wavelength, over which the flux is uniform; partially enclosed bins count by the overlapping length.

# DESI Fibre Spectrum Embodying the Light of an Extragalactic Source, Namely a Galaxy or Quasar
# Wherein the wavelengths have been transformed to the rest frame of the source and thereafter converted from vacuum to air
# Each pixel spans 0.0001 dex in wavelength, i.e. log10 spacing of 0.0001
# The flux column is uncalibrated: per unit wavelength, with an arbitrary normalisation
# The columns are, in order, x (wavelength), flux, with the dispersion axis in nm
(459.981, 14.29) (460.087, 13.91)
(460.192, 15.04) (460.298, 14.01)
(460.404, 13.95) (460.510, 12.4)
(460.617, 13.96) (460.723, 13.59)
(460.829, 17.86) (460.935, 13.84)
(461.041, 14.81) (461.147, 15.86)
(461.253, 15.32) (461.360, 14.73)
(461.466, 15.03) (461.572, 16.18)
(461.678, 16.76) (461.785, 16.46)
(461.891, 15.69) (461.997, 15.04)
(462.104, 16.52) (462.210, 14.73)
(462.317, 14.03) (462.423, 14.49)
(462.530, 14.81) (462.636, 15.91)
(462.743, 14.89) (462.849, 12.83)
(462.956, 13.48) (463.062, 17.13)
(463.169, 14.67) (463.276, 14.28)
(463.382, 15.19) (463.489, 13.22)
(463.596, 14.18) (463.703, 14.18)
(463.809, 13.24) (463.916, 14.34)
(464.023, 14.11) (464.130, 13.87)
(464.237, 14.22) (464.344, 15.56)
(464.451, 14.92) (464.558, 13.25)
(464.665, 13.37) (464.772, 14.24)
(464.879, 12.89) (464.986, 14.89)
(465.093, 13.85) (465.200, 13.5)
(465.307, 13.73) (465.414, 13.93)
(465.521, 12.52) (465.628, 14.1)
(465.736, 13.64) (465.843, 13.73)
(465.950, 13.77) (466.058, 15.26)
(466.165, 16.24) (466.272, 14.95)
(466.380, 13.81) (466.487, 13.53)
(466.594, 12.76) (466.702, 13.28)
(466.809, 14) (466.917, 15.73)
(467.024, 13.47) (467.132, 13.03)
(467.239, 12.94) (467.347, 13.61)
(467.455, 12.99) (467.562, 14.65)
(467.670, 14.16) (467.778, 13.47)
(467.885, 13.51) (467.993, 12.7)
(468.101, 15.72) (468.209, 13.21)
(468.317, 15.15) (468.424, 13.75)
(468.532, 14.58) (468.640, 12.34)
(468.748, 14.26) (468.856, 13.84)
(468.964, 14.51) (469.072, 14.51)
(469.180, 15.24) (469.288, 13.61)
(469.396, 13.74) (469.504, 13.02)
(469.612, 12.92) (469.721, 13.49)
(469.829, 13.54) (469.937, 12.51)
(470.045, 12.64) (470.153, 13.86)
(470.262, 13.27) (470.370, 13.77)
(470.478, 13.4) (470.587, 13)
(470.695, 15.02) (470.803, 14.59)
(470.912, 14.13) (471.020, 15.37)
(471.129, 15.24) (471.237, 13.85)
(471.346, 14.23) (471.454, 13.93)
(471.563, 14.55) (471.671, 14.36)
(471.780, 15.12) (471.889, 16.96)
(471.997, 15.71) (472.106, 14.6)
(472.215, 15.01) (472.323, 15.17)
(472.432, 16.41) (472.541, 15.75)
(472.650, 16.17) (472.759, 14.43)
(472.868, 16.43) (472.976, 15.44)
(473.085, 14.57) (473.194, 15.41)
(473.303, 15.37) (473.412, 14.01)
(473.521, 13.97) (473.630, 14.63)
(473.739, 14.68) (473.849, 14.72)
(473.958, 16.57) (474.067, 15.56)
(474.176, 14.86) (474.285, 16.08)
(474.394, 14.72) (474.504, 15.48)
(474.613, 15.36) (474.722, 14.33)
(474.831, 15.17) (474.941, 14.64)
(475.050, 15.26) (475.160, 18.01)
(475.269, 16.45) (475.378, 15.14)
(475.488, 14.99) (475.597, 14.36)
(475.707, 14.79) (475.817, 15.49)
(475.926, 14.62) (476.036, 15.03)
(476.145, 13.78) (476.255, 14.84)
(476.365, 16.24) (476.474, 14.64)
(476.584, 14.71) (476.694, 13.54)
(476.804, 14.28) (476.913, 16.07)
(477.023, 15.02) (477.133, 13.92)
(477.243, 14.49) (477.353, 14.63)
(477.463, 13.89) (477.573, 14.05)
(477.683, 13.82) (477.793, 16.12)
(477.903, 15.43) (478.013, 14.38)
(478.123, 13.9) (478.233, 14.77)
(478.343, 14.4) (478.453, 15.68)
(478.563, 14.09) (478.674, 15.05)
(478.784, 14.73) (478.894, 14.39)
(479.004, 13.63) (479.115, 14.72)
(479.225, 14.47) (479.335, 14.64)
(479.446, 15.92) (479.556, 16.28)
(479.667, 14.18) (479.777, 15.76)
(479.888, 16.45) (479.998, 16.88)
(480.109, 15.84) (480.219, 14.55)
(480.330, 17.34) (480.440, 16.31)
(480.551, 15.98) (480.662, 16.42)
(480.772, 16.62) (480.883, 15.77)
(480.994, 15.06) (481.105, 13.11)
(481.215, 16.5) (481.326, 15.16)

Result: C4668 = 0.702 nm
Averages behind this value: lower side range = 15.2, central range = 14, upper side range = 15.4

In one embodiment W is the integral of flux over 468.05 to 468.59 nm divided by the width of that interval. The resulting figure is 14.5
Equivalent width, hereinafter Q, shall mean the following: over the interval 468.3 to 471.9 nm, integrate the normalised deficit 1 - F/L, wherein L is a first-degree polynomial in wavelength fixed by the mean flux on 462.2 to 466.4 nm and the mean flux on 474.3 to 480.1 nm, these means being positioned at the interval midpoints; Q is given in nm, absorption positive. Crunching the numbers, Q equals 0.14 nm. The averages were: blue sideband 14.2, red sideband 15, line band 14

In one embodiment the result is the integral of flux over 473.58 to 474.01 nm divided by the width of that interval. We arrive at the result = 15.1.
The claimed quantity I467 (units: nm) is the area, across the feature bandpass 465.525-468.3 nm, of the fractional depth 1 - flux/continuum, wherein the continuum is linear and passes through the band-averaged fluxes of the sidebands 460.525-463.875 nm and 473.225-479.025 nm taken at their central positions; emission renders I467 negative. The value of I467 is 0.182 nm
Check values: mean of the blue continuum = 14.9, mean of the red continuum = 14.9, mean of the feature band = 13.9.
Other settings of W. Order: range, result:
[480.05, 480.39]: 15.9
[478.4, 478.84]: 14.9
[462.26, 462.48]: 14.2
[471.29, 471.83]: 14.4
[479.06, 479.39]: 14.6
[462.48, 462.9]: 14.6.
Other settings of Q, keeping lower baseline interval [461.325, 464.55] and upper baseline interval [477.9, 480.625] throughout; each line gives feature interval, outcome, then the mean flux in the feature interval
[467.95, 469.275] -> 0.07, 14.1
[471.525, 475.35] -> -0.07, 15.3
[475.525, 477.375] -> 0.05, 14.7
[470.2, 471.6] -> 0.08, 14.2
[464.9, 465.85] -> 0.07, 13.7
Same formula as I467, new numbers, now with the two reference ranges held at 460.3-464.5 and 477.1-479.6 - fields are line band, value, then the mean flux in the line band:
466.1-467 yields 0.028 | 14.3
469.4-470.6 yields 0.120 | 13.2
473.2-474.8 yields -0.037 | 15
